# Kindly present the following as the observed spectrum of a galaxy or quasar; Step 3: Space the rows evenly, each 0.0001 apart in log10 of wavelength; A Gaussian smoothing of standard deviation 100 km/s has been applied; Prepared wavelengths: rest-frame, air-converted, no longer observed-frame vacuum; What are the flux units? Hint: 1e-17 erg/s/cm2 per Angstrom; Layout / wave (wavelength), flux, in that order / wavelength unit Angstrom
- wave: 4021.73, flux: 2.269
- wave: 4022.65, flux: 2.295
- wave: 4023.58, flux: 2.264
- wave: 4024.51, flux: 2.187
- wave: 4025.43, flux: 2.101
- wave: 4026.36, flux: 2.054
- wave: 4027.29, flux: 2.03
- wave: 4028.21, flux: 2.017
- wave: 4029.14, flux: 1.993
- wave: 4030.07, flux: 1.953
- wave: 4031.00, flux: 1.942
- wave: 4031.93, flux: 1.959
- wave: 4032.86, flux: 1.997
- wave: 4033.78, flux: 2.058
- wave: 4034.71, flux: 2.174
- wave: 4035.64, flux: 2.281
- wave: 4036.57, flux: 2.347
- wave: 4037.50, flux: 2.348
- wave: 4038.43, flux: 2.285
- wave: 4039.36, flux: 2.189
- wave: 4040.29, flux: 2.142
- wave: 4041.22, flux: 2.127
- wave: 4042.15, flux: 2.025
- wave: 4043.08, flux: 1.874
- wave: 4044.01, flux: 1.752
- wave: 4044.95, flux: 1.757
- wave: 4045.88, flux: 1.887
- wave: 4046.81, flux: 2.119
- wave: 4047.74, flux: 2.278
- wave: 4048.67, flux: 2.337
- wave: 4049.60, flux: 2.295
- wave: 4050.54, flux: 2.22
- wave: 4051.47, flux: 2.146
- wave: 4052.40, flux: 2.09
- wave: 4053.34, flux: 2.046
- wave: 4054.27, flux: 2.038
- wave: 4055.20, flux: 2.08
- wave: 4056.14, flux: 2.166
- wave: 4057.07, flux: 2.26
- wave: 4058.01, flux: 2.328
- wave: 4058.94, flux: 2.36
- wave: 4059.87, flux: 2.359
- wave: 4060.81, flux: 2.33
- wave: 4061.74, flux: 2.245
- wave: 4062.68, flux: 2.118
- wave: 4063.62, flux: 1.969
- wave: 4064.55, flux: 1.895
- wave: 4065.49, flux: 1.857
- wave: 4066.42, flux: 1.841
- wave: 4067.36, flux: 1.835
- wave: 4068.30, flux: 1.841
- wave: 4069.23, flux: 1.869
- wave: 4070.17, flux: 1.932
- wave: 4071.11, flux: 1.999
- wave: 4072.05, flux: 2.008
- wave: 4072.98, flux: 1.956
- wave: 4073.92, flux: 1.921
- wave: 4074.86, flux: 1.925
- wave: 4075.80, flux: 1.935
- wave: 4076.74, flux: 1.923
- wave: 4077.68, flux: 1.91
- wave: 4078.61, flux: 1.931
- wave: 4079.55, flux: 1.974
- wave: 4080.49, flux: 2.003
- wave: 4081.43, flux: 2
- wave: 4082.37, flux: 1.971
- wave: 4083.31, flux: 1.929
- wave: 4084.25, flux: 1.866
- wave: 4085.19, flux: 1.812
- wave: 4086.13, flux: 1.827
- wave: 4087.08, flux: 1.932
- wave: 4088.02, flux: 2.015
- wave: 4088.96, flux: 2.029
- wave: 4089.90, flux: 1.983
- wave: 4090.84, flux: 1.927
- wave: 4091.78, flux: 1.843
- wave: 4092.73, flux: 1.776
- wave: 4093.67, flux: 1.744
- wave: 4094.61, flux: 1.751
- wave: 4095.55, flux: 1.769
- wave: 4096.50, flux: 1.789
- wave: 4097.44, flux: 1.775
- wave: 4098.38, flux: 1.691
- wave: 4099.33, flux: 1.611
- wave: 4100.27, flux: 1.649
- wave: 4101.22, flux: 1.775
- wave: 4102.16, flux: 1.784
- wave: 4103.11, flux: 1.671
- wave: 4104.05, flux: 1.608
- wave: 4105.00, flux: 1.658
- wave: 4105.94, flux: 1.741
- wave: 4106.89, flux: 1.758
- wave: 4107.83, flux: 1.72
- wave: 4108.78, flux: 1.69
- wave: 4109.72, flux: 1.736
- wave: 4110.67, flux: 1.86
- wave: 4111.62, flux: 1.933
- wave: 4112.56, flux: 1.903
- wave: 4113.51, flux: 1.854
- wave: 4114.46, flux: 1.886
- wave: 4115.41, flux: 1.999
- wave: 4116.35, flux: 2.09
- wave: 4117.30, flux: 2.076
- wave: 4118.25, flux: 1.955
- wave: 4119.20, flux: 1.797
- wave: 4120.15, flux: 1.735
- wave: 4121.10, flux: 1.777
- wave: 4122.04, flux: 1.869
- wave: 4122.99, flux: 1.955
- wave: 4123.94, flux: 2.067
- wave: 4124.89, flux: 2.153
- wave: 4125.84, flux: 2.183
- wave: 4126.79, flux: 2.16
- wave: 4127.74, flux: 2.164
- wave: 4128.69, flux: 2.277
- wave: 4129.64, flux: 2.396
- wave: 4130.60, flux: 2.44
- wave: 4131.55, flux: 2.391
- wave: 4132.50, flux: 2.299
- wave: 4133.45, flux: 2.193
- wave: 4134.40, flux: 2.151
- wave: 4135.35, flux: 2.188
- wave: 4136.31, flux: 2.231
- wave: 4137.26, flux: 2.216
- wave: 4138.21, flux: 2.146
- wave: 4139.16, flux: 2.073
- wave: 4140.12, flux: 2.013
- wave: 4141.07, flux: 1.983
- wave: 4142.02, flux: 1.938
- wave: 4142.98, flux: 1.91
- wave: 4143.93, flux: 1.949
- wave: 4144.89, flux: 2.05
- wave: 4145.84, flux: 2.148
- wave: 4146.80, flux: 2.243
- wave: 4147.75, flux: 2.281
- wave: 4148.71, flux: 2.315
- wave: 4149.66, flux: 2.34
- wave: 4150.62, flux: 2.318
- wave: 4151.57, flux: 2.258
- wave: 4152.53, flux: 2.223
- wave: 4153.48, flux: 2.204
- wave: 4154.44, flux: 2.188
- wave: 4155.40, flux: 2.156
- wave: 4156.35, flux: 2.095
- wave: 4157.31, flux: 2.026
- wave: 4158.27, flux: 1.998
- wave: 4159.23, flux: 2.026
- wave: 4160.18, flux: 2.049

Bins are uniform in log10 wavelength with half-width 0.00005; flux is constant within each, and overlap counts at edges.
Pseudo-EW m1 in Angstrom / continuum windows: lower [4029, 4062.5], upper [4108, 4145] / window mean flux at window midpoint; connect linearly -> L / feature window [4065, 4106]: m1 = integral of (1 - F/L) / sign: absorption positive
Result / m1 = 4.6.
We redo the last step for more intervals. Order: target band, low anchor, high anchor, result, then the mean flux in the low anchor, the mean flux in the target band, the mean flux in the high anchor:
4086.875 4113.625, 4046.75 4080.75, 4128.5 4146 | 4.0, 2.06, 1.79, 2.16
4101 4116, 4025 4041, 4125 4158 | 2.6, 2.11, 1.79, 2.18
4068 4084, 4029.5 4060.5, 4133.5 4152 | 1.4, 2.13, 1.94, 2.15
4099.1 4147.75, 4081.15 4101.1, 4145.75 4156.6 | 1.7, 1.84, 1.99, 2.24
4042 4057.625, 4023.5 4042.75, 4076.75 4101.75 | -0.4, 2.11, 2.08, 1.86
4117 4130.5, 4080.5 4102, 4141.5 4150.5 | -0.2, 1.84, 2.05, 2.14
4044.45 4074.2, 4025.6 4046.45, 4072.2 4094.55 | -1.3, 2.05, 2.07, 1.92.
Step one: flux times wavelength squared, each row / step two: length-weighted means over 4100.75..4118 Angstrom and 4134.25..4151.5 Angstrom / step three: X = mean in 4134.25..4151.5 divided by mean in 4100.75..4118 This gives 1.2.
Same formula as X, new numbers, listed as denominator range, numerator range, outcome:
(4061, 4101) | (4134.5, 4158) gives 1.17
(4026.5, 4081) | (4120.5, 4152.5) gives 1.09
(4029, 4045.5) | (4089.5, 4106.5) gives 0.87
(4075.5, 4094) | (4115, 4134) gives 1.12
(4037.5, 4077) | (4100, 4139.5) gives 0.99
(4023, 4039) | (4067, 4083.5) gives 0.93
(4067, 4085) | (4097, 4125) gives 0.96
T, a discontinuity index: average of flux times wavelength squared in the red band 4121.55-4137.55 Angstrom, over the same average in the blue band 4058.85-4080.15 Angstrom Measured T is 1.1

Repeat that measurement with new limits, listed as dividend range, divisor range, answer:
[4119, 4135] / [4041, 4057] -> 1.06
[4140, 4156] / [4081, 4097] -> 1.18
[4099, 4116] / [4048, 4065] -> 0.83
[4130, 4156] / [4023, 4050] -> 1.10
